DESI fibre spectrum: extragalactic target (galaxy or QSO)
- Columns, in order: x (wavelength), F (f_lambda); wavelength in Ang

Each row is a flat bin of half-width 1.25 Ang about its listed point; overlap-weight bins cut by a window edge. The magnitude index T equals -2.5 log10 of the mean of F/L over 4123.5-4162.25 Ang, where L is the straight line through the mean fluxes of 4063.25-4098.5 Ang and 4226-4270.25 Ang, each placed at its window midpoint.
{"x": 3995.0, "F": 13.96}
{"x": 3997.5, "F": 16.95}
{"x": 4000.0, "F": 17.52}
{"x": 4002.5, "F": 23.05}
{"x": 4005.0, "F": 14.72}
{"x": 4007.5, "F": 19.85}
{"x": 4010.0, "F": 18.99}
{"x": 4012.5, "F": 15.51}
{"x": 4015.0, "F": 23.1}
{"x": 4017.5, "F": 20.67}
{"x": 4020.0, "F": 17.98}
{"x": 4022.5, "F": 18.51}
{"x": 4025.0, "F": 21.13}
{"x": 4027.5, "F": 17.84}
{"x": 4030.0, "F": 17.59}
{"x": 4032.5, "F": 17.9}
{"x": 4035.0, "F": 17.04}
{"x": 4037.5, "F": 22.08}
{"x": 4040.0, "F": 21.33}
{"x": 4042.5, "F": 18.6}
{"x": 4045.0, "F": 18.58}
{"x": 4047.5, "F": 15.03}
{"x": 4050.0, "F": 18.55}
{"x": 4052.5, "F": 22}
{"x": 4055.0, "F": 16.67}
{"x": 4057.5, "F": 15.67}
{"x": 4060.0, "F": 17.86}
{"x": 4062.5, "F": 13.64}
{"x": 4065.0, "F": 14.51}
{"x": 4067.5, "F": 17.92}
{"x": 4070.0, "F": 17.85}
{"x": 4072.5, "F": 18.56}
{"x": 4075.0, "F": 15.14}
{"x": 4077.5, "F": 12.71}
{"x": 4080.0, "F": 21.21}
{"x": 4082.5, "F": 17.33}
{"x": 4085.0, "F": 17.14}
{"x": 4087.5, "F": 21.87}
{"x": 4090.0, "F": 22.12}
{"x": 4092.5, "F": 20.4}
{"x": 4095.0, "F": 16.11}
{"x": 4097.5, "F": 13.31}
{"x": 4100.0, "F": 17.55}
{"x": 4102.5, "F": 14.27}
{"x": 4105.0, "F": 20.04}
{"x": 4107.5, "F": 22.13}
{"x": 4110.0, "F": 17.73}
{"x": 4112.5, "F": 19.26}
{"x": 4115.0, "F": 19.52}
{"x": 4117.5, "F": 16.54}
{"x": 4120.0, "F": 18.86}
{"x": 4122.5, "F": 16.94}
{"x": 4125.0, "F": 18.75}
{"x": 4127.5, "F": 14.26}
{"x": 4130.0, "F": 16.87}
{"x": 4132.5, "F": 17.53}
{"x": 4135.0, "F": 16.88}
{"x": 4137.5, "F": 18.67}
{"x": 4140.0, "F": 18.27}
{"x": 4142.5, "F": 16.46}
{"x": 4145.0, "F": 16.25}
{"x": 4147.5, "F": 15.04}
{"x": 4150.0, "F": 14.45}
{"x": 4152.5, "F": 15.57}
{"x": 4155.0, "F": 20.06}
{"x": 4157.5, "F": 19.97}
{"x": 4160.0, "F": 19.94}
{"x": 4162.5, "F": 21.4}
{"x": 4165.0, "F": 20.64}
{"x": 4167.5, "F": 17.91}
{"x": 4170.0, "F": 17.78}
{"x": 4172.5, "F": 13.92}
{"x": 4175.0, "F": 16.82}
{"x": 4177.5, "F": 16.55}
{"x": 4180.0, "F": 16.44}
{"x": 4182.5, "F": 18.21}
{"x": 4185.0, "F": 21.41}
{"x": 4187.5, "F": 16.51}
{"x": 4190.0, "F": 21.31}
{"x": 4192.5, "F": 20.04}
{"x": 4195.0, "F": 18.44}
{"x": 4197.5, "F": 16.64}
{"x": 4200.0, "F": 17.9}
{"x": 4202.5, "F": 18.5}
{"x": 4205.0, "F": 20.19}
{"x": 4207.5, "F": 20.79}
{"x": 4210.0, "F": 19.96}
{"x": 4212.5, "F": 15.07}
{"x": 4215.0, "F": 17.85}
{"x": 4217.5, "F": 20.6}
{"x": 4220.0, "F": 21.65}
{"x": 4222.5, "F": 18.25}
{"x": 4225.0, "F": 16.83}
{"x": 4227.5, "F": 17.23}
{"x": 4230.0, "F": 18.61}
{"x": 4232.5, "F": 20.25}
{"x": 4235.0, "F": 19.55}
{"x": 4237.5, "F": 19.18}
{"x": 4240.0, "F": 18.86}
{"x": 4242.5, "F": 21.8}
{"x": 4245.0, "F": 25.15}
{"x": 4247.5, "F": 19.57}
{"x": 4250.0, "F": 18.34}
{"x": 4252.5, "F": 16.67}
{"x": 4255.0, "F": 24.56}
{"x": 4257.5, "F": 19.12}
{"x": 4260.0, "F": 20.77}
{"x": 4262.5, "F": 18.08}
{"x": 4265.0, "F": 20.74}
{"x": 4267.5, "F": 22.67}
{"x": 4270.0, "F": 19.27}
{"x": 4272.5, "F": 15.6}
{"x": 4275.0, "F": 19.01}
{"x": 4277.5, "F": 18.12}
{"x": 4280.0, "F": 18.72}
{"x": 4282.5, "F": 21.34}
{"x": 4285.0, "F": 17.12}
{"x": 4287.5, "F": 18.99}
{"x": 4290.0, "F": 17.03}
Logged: 0.07 mag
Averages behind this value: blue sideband 17.6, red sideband 20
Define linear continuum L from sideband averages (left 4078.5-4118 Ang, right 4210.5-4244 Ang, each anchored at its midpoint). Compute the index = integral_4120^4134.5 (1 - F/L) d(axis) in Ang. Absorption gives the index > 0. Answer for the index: 1.2 Ang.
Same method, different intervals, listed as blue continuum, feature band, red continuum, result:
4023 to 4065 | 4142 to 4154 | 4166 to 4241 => 1.79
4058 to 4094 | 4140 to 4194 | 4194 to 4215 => 0.73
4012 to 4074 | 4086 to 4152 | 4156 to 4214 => 2.66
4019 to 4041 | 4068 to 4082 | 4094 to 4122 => 0.87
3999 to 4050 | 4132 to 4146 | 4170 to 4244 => 1.01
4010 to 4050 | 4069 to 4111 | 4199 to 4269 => 2.43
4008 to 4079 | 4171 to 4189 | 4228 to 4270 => 2.08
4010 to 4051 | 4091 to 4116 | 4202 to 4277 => 1.33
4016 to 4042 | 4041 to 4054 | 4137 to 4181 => 0.29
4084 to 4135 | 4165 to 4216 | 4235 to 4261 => 3.21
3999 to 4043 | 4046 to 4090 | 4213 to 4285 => 4.04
